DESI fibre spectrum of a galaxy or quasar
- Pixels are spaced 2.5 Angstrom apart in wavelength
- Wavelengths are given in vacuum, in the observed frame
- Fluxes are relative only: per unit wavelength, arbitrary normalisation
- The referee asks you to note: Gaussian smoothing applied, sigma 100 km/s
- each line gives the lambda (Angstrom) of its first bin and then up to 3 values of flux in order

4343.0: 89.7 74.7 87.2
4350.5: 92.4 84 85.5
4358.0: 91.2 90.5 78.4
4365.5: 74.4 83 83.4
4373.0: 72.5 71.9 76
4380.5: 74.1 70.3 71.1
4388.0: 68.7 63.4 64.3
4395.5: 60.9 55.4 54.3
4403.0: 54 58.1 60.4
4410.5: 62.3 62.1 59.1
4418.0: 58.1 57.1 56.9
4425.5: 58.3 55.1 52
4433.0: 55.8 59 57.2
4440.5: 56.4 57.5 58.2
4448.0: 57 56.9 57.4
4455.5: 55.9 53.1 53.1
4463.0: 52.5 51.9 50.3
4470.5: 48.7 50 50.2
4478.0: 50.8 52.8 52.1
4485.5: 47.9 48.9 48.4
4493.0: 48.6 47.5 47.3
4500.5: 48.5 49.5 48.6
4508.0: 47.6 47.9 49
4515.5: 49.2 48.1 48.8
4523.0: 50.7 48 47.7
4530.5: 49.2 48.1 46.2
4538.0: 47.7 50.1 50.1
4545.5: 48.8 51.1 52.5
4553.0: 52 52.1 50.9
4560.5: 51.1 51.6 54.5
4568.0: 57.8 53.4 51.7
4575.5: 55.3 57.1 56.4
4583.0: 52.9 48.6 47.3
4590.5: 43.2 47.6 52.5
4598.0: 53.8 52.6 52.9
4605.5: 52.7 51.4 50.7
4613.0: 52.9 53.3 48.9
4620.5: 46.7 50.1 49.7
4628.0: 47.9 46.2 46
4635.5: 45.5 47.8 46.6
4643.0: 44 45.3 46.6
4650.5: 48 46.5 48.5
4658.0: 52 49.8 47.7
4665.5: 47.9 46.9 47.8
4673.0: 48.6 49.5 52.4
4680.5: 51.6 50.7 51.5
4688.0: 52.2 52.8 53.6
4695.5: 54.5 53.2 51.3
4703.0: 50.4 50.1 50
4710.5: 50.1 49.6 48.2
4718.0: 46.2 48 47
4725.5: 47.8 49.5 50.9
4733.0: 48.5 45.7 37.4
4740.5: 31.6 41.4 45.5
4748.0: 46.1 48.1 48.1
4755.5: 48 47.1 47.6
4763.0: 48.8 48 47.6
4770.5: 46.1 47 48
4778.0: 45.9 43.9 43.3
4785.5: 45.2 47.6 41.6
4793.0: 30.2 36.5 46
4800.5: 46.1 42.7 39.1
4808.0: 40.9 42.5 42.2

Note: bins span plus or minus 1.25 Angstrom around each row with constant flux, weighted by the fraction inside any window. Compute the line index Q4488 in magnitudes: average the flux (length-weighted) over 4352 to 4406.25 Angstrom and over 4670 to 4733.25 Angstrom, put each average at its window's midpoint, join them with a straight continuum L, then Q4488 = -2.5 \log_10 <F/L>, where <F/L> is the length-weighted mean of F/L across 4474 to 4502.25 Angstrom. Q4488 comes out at 0.29 mag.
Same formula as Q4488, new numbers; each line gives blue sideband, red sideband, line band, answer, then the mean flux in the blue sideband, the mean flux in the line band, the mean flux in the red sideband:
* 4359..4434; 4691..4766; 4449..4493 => 0.19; 65.5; 51.8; 47.8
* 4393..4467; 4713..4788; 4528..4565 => 0.06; 56.9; 50.1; 46.2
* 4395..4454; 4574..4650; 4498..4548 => 0.10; 57.4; 48.6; 49.7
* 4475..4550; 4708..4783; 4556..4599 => -0.08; 49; 52.1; 46.5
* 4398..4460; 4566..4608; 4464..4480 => 0.11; 57.1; 50.5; 52.3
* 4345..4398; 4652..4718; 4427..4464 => 0.25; 76.6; 55.8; 50.2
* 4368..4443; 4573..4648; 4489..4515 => 0.17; 62.6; 48.3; 49.8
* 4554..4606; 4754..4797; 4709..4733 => -0.04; 52.2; 48.6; 44.9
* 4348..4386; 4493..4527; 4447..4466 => 0.11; 80.3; 54.8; 48.5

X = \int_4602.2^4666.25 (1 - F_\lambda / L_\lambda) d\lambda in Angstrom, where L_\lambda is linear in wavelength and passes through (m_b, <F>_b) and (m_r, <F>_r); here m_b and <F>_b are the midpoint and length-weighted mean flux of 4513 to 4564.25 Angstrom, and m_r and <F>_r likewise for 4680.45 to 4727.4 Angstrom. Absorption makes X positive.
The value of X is 1.86 Angstrom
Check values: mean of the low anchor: 49.7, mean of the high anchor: 50.4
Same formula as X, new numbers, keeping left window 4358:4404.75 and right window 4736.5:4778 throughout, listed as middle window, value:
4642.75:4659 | 1.60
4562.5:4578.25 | 0.97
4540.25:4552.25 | 1.82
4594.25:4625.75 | 2.23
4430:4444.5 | 2.26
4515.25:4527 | 2.38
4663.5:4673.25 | 0.70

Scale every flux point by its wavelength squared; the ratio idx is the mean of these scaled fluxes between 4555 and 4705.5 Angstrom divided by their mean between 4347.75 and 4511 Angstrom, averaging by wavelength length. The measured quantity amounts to 0.91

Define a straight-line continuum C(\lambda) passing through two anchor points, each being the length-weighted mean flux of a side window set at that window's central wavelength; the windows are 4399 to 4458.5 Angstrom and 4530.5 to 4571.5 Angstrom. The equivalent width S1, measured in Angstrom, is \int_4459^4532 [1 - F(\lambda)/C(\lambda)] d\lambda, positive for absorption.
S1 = 6.0 Angstrom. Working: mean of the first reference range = 57.2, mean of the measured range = 49.4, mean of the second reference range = 51.1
